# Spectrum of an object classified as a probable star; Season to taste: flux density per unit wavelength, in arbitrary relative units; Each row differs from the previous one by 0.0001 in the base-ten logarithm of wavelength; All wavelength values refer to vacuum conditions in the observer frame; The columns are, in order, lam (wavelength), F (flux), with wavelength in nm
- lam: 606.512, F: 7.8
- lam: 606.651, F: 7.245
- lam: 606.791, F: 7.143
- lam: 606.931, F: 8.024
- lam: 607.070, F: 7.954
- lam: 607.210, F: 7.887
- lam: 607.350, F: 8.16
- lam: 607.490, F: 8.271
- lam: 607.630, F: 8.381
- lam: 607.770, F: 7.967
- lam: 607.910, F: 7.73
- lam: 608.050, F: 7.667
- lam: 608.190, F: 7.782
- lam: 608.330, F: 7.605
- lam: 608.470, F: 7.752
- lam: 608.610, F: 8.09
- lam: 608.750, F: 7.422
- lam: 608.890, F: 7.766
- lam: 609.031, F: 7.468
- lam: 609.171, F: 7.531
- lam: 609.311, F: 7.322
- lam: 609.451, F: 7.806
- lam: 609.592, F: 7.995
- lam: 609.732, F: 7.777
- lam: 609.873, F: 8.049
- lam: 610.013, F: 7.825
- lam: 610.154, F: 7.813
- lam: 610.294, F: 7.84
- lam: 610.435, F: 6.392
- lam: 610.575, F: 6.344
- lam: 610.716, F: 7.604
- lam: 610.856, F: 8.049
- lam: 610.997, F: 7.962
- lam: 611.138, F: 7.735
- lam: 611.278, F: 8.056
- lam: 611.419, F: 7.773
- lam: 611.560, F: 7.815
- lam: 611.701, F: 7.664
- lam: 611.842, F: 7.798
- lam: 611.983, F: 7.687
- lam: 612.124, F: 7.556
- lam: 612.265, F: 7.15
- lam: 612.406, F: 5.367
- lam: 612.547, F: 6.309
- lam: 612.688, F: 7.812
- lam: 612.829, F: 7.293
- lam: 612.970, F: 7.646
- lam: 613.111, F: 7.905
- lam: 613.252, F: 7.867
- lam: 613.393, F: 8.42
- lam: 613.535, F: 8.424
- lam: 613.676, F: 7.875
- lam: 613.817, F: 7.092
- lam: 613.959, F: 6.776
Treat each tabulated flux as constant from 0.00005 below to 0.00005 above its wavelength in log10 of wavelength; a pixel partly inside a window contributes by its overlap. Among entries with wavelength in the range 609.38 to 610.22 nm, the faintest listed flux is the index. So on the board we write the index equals 7.777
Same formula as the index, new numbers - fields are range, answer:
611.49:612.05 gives 7.664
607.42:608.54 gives 7.605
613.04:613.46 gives 7.867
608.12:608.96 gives 7.422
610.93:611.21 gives 7.735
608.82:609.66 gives 7.322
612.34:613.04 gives 5.367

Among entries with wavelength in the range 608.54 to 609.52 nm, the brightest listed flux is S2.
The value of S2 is 8.09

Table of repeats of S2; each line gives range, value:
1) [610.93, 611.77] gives 8.056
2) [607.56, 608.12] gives 8.381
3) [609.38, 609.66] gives 7.995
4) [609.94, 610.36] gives 7.84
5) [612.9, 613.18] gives 7.905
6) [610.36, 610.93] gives 8.049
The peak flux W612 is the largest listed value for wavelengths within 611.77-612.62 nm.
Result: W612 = 7.798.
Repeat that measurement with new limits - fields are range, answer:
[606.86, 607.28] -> 8.024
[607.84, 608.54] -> 7.782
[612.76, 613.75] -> 8.424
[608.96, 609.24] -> 7.531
